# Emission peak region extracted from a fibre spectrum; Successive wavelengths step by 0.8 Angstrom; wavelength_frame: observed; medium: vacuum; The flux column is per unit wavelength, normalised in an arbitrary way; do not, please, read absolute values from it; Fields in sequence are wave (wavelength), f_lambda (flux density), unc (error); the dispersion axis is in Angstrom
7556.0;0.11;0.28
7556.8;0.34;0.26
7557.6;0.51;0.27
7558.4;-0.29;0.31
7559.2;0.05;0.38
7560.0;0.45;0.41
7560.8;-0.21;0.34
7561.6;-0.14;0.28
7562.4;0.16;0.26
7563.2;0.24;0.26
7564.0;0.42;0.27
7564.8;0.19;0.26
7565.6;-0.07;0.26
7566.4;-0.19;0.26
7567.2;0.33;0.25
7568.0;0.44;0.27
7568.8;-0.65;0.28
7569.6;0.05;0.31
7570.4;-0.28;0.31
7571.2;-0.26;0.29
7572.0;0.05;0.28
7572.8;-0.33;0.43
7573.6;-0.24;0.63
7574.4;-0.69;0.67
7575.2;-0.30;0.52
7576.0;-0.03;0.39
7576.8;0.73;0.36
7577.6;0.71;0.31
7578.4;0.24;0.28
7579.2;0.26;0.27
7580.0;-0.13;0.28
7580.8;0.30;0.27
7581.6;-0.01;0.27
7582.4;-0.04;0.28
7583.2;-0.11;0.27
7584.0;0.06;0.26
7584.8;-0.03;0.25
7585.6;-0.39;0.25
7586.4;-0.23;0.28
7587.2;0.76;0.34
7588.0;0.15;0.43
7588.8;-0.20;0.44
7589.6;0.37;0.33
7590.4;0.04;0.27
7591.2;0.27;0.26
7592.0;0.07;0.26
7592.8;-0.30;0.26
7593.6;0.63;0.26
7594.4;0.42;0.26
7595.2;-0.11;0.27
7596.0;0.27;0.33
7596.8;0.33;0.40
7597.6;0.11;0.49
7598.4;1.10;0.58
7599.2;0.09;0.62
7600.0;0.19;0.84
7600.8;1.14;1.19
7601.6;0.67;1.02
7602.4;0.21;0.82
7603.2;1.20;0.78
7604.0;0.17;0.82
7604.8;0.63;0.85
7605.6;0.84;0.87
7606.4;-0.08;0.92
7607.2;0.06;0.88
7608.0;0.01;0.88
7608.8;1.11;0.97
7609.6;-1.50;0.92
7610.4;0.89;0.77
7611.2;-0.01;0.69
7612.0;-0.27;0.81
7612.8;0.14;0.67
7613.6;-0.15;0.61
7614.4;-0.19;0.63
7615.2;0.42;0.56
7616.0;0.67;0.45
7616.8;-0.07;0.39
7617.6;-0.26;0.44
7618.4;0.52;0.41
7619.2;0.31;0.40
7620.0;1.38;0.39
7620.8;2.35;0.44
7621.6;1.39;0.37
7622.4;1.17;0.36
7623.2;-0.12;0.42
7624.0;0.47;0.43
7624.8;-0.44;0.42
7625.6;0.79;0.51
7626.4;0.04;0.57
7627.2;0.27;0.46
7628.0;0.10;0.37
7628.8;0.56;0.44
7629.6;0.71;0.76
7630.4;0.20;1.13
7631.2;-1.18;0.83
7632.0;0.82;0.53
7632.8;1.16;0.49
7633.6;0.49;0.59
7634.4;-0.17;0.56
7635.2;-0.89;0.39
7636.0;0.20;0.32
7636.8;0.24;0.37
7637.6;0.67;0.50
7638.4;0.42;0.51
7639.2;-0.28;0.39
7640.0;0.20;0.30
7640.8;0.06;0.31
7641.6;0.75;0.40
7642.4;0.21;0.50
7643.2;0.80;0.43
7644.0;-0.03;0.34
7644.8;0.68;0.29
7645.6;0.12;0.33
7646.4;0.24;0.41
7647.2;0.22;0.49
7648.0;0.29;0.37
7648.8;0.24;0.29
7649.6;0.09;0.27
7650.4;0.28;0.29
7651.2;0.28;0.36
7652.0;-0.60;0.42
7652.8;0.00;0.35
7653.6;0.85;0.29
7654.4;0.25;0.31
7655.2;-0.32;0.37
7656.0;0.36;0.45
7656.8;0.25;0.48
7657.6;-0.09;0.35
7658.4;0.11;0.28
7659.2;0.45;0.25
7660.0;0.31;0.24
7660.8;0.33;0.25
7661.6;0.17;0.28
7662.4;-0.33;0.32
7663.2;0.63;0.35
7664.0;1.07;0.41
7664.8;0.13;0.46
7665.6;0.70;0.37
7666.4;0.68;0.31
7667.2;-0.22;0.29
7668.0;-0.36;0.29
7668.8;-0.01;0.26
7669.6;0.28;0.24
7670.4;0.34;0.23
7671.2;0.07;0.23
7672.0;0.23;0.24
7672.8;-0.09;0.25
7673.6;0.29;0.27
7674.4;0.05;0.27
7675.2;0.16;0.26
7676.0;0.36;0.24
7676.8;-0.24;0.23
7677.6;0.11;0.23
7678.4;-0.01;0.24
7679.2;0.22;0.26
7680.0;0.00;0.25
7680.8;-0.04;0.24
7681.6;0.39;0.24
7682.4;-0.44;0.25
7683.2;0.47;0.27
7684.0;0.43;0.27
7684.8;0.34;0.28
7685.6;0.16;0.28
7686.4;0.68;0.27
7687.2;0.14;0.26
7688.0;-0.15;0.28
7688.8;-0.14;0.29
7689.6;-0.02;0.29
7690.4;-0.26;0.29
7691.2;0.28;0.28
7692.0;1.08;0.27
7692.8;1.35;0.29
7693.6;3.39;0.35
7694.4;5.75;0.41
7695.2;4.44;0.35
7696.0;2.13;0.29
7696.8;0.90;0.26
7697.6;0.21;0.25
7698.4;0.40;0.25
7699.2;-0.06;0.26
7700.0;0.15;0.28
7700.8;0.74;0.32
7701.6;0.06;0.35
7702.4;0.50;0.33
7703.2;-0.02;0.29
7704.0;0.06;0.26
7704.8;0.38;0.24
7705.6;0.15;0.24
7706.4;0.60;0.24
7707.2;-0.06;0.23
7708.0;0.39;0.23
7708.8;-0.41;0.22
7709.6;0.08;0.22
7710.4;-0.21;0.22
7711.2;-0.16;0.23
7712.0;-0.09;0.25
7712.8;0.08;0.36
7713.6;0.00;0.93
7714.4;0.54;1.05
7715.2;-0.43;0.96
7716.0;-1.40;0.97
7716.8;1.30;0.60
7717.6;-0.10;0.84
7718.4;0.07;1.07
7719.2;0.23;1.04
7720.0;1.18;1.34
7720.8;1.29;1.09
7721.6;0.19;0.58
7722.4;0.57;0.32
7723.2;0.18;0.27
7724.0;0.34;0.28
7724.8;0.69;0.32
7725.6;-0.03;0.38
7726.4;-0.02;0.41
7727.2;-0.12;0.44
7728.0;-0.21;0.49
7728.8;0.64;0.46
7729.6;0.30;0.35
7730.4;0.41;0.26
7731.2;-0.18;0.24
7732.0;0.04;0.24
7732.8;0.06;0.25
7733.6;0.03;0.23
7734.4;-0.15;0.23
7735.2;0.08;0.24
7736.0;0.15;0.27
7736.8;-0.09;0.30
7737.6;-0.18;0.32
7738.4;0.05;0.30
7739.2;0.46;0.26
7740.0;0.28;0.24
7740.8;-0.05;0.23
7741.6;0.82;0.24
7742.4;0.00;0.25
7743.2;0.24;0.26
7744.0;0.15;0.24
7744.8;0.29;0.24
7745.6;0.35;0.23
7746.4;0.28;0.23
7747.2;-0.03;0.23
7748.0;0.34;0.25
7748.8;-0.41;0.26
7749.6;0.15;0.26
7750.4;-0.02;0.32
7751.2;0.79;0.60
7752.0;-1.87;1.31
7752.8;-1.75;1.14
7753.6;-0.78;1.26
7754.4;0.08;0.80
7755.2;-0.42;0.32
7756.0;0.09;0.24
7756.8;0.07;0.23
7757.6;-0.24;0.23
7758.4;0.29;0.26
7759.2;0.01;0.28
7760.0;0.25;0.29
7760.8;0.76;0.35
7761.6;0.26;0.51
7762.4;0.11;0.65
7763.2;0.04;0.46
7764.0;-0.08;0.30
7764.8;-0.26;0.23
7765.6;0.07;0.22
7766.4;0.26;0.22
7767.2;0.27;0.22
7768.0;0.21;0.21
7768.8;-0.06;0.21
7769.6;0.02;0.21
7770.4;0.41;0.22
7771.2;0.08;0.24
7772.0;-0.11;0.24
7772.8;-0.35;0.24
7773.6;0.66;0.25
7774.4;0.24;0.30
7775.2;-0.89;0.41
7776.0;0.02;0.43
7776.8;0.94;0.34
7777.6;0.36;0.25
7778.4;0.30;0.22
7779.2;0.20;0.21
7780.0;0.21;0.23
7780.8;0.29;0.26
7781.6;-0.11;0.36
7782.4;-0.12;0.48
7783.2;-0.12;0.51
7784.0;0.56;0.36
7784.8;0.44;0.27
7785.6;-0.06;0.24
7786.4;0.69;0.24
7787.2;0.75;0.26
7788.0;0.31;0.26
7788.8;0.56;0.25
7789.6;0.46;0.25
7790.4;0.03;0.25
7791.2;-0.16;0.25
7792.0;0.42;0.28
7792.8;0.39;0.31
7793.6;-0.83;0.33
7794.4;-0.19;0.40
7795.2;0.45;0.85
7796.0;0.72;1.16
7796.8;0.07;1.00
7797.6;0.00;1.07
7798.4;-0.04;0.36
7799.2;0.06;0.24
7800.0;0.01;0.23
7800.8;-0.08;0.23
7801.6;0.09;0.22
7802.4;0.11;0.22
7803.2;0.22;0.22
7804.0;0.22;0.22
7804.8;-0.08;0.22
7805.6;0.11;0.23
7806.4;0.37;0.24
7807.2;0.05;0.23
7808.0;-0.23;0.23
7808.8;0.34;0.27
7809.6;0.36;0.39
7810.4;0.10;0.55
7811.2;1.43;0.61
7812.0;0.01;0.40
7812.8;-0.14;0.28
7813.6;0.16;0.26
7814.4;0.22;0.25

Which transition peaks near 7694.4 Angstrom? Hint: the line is [O III]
